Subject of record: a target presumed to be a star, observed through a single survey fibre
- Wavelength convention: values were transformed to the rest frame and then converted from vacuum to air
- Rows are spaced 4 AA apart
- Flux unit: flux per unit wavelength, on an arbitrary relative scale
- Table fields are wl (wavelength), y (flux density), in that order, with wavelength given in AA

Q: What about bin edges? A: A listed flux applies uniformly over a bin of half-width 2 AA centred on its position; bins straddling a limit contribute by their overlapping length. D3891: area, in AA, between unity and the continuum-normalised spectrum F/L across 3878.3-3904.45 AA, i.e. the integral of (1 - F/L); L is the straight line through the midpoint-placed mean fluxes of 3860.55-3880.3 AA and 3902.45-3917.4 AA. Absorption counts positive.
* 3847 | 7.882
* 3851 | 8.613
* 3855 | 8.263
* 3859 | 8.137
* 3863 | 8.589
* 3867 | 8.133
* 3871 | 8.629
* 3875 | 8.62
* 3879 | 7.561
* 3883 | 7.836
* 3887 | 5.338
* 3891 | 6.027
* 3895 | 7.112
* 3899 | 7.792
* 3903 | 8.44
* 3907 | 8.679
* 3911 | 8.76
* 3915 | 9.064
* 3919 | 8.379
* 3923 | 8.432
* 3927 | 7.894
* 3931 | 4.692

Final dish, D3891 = 4.4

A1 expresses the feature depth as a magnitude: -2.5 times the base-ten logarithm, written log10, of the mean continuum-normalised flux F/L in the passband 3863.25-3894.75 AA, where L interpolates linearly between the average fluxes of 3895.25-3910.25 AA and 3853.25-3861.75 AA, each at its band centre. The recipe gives 0.10 mag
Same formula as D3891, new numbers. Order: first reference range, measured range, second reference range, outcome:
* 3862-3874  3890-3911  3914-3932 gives 0.7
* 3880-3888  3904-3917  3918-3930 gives -2.1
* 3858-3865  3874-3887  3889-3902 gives 0.2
